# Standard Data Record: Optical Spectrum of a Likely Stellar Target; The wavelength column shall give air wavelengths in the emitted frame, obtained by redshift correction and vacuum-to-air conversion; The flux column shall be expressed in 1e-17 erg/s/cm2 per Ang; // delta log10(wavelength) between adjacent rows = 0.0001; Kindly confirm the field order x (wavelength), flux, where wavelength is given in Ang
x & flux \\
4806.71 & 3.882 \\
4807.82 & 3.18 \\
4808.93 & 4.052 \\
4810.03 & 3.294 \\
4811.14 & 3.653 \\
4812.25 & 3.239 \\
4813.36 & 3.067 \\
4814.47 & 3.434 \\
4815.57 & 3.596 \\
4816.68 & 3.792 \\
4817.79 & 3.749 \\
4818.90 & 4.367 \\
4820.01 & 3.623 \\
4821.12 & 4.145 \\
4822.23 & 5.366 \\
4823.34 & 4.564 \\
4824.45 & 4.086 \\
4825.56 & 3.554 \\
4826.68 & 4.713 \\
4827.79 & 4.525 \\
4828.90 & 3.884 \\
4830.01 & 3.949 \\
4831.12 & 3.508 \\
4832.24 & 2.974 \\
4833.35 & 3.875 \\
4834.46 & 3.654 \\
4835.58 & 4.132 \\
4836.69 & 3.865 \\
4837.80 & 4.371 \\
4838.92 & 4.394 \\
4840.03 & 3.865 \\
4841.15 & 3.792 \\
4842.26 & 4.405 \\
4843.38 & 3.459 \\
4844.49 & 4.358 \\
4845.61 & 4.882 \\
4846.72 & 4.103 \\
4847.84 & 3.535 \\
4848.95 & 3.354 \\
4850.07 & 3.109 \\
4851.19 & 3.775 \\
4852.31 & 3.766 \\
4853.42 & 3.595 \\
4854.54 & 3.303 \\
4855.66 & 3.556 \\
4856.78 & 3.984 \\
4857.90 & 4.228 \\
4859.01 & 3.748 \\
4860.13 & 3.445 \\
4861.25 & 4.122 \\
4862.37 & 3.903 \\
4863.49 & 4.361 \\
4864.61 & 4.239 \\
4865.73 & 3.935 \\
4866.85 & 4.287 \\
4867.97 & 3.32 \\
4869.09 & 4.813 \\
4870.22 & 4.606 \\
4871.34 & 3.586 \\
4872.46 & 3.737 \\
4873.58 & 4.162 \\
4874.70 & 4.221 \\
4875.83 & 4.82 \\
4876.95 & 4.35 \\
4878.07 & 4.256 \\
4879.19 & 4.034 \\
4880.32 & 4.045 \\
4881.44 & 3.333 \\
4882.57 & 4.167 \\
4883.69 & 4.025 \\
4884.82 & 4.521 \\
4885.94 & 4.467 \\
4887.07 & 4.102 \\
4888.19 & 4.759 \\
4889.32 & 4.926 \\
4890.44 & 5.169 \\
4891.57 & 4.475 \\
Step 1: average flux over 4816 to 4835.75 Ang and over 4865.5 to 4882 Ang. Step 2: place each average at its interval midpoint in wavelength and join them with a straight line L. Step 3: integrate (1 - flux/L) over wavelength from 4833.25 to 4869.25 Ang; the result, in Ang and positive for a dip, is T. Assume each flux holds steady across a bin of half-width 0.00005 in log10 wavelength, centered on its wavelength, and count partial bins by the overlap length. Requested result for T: 1.3 Ang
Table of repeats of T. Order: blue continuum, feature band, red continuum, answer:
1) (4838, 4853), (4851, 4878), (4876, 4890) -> 0.6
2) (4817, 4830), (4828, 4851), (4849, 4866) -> 0.7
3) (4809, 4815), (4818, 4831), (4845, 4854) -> -2.6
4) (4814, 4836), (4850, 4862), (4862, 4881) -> 1.1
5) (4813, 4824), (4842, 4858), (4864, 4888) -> 1.1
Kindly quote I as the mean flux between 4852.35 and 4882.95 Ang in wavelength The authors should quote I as 4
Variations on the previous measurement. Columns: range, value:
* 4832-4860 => 3.85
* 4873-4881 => 4.26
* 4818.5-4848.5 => 4.07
